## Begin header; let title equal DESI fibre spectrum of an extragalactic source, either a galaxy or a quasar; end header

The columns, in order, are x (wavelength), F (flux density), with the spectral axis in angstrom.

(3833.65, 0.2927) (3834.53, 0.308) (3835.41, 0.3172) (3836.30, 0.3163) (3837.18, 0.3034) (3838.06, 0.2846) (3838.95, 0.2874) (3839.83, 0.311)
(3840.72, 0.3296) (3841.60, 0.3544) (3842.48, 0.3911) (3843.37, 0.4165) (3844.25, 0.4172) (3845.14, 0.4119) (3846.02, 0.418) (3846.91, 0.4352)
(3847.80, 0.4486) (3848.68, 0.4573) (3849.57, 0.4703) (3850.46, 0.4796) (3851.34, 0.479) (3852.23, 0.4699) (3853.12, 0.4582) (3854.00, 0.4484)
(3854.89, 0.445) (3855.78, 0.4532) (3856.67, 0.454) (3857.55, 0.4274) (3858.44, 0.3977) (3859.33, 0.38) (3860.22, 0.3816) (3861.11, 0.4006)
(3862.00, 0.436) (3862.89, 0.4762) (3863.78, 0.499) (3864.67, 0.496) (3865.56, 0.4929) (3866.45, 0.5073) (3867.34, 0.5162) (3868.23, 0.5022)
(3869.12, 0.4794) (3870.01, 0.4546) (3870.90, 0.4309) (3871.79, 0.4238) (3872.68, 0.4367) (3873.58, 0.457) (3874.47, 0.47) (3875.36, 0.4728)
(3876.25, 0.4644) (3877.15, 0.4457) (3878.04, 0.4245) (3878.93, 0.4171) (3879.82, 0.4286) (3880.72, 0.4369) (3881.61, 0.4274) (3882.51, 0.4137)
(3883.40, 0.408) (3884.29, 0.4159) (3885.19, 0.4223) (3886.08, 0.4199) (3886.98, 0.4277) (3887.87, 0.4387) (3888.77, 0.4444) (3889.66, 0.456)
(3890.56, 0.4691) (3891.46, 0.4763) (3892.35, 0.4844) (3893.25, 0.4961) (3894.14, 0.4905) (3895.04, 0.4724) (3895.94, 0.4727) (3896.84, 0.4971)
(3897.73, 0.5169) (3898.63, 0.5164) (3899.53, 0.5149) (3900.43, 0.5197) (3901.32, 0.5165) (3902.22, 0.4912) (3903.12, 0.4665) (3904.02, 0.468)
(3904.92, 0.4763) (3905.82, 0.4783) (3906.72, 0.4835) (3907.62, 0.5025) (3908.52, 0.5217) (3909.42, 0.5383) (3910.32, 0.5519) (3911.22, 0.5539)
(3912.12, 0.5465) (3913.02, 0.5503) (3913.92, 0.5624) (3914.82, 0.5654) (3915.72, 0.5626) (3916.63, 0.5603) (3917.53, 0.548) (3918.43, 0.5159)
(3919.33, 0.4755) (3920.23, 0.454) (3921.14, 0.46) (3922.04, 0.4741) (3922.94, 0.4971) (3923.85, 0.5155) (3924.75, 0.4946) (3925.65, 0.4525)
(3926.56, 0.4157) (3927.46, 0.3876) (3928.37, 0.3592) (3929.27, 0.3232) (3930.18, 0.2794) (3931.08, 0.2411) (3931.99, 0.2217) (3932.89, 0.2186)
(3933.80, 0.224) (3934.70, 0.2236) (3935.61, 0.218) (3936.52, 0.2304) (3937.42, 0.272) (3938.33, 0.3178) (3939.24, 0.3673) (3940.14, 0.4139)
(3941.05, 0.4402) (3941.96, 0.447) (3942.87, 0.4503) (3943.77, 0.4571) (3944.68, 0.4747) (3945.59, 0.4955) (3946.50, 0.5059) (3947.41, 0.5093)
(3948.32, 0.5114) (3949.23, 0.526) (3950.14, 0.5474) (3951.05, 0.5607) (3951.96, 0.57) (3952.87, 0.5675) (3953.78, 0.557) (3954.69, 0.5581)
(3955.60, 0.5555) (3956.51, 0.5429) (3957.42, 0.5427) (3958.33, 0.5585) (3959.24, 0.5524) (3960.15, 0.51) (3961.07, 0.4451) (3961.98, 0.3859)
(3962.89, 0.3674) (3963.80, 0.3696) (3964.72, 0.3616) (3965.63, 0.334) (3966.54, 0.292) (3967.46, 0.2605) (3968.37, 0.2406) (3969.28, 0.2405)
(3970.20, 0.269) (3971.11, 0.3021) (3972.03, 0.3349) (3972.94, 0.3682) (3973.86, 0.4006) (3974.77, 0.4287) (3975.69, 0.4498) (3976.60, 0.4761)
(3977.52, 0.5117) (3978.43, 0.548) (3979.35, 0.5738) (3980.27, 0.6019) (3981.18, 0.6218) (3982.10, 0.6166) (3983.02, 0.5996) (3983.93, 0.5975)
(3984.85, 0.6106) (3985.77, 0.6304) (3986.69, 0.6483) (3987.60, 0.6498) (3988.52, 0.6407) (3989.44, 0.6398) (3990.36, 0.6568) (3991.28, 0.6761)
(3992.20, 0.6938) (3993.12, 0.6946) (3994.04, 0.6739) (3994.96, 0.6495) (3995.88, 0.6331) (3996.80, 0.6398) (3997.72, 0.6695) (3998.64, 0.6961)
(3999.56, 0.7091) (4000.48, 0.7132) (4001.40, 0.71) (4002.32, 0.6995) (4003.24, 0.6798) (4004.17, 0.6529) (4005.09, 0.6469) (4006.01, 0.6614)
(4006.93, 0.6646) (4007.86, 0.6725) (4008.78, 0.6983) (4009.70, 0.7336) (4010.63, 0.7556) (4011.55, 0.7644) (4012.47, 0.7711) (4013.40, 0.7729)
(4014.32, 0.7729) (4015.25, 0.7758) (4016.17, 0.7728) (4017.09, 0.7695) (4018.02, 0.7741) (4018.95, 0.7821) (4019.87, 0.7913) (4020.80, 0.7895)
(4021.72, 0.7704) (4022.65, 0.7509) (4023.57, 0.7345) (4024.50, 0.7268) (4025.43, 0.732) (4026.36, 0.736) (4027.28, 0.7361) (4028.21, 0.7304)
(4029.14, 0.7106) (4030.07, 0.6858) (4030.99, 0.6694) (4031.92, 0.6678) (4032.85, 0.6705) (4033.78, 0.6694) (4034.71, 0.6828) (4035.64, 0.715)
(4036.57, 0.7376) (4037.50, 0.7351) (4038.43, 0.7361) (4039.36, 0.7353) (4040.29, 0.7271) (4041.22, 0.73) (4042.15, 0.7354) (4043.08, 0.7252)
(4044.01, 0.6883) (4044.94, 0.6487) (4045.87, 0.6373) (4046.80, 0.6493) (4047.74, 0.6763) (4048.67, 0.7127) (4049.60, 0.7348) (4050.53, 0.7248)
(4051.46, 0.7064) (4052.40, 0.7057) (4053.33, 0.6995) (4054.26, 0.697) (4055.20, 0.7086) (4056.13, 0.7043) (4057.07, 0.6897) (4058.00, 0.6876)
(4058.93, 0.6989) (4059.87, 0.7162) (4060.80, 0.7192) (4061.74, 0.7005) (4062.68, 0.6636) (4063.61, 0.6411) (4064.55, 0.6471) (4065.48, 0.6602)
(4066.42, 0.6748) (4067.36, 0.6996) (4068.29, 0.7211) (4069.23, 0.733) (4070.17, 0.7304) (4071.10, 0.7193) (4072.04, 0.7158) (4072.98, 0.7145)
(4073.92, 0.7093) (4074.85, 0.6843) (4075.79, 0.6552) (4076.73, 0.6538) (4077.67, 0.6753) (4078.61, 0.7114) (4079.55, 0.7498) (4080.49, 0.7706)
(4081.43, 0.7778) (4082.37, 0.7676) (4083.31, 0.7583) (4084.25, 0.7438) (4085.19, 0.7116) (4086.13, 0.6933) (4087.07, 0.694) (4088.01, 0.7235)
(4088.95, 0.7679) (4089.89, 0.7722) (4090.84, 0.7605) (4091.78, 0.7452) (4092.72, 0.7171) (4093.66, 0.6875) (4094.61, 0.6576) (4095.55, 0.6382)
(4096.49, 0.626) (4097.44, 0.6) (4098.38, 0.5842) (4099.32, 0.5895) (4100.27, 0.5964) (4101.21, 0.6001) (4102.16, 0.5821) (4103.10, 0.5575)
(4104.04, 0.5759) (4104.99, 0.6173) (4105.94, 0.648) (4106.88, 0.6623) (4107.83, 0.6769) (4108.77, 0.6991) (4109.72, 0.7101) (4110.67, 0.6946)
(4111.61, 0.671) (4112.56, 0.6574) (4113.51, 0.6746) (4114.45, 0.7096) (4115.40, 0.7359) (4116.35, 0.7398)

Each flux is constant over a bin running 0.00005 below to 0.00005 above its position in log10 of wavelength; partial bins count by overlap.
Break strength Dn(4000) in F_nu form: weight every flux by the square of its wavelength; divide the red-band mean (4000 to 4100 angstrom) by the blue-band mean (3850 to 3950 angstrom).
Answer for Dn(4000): 1.7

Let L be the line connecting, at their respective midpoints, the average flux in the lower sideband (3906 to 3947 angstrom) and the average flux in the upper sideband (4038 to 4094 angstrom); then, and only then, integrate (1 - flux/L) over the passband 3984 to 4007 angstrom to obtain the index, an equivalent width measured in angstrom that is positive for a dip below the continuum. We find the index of -3.9 angstrom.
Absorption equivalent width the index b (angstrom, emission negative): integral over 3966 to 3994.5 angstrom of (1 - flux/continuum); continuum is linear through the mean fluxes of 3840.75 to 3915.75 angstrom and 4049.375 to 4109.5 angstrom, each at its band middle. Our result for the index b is 3.2 angstrom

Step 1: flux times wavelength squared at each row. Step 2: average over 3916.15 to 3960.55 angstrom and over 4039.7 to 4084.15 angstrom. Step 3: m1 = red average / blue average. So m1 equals 1.7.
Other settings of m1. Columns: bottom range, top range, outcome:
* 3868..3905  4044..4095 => 1.68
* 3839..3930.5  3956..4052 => 1.45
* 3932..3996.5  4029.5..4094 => 1.56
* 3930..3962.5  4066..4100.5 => 1.74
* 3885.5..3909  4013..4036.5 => 1.63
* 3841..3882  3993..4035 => 1.74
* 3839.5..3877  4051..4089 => 1.78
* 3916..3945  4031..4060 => 1.91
